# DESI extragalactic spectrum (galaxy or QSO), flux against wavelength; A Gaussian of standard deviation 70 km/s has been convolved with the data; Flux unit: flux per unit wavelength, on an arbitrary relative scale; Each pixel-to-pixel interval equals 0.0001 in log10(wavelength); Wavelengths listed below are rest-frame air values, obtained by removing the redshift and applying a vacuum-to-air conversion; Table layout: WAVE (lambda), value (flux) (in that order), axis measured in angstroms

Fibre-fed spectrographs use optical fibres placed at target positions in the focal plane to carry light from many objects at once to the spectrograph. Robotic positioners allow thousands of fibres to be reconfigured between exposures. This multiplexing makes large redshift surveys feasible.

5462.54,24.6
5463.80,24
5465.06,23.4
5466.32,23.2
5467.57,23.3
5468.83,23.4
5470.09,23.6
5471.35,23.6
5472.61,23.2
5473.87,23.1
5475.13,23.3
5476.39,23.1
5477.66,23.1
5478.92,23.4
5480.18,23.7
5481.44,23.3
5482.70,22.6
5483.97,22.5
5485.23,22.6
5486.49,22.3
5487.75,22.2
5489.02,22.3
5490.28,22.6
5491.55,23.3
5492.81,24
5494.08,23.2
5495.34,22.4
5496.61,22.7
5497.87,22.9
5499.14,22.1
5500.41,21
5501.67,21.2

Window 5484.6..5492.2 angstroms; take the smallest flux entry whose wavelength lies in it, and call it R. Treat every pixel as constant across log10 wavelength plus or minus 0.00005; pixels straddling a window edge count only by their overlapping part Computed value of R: 22.2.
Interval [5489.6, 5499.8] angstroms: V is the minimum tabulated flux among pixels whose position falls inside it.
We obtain 22.1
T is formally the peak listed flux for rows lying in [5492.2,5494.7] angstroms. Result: 24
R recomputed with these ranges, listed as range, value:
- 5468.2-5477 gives 23.1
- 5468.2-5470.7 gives 23.4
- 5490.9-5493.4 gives 23.3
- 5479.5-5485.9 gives 22.5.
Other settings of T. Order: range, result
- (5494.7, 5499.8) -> 22.9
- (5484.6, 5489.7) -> 22.6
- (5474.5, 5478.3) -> 23.3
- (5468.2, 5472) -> 23.6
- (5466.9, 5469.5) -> 23.4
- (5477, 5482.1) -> 23.7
